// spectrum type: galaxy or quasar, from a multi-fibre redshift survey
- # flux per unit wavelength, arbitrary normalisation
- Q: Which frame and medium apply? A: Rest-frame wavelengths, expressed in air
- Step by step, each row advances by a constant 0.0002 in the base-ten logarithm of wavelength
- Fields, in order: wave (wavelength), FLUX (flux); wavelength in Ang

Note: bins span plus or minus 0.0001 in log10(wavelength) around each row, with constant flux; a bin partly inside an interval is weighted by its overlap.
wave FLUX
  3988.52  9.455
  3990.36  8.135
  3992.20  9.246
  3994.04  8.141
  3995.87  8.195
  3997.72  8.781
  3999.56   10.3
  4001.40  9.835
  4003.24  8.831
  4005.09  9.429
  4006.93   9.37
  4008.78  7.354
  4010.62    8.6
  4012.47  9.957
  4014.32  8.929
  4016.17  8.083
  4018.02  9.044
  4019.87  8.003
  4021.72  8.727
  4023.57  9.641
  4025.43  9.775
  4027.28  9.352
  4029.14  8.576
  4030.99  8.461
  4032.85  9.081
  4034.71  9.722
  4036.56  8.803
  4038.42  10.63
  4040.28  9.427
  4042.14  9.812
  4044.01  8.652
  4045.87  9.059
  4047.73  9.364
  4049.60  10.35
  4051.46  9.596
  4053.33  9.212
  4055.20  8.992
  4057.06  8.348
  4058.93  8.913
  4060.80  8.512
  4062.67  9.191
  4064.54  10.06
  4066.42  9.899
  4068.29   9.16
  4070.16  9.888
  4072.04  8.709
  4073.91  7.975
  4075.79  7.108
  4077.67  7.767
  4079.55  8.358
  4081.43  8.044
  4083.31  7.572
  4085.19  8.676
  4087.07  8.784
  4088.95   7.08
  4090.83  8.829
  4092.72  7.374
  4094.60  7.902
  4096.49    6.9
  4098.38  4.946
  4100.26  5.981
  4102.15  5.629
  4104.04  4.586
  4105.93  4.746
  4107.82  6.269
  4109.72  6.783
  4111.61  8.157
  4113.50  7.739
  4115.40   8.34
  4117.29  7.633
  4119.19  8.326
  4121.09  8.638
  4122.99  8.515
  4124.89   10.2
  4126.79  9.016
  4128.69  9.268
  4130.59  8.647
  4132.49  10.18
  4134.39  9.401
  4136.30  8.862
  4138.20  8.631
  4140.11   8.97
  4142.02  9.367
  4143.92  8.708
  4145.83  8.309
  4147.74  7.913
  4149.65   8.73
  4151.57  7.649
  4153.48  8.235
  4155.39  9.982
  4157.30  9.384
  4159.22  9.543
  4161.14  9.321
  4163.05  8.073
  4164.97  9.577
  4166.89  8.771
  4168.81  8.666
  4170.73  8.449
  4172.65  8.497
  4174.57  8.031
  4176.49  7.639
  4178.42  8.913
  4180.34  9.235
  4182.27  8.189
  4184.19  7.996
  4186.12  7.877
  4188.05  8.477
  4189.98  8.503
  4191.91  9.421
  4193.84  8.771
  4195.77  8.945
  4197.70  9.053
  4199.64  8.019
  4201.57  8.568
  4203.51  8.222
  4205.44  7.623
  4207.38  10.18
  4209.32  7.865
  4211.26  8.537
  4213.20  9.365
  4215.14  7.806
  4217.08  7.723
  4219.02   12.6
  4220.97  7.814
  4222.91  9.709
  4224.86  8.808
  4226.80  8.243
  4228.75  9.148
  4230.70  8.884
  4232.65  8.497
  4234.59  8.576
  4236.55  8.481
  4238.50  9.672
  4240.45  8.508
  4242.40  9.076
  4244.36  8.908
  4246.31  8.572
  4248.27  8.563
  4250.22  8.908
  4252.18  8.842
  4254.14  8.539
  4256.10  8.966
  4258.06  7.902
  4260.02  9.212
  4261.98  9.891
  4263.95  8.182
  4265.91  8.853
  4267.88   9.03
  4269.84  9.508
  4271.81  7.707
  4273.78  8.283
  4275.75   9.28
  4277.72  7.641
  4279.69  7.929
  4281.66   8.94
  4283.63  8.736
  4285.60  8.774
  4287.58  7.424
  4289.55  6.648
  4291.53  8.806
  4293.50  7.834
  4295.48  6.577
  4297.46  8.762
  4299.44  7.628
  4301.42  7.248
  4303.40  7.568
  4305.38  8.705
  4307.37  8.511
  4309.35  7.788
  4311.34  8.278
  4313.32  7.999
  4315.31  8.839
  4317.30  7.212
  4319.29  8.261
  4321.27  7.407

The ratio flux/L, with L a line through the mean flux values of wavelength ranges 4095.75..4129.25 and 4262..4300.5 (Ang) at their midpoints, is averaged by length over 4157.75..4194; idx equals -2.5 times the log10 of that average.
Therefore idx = -0.130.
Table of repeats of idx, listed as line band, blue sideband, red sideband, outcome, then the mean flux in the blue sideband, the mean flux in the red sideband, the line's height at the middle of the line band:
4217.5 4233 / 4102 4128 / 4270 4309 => -0.166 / 7.54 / 8.08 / 7.88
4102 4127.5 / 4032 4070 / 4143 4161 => 0.191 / 9.35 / 8.74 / 8.97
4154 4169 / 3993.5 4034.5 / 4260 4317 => -0.071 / 8.95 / 8.27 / 8.58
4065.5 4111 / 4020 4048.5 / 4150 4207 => 0.206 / 9.24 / 8.62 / 9.01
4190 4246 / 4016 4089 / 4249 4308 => -0.038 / 8.94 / 8.36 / 8.51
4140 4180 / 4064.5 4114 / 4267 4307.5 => -0.125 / 7.54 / 8.16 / 7.76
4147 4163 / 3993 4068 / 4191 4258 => 0.012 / 9.13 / 8.79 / 8.91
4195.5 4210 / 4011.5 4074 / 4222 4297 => 0.023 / 9.19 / 8.58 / 8.74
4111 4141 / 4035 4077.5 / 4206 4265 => 0.030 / 9.15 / 8.86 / 9.04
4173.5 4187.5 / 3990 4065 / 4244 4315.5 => 0.047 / 9.09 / 8.36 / 8.65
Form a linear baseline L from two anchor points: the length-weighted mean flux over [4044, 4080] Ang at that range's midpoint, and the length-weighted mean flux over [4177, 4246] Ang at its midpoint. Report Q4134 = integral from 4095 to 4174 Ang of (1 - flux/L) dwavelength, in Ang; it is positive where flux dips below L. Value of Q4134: 6.0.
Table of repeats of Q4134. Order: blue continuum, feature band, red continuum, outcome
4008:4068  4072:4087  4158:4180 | 1.6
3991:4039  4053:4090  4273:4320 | 1.0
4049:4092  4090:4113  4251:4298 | 5.7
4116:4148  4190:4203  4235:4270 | 0.2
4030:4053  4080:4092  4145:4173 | 1.3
